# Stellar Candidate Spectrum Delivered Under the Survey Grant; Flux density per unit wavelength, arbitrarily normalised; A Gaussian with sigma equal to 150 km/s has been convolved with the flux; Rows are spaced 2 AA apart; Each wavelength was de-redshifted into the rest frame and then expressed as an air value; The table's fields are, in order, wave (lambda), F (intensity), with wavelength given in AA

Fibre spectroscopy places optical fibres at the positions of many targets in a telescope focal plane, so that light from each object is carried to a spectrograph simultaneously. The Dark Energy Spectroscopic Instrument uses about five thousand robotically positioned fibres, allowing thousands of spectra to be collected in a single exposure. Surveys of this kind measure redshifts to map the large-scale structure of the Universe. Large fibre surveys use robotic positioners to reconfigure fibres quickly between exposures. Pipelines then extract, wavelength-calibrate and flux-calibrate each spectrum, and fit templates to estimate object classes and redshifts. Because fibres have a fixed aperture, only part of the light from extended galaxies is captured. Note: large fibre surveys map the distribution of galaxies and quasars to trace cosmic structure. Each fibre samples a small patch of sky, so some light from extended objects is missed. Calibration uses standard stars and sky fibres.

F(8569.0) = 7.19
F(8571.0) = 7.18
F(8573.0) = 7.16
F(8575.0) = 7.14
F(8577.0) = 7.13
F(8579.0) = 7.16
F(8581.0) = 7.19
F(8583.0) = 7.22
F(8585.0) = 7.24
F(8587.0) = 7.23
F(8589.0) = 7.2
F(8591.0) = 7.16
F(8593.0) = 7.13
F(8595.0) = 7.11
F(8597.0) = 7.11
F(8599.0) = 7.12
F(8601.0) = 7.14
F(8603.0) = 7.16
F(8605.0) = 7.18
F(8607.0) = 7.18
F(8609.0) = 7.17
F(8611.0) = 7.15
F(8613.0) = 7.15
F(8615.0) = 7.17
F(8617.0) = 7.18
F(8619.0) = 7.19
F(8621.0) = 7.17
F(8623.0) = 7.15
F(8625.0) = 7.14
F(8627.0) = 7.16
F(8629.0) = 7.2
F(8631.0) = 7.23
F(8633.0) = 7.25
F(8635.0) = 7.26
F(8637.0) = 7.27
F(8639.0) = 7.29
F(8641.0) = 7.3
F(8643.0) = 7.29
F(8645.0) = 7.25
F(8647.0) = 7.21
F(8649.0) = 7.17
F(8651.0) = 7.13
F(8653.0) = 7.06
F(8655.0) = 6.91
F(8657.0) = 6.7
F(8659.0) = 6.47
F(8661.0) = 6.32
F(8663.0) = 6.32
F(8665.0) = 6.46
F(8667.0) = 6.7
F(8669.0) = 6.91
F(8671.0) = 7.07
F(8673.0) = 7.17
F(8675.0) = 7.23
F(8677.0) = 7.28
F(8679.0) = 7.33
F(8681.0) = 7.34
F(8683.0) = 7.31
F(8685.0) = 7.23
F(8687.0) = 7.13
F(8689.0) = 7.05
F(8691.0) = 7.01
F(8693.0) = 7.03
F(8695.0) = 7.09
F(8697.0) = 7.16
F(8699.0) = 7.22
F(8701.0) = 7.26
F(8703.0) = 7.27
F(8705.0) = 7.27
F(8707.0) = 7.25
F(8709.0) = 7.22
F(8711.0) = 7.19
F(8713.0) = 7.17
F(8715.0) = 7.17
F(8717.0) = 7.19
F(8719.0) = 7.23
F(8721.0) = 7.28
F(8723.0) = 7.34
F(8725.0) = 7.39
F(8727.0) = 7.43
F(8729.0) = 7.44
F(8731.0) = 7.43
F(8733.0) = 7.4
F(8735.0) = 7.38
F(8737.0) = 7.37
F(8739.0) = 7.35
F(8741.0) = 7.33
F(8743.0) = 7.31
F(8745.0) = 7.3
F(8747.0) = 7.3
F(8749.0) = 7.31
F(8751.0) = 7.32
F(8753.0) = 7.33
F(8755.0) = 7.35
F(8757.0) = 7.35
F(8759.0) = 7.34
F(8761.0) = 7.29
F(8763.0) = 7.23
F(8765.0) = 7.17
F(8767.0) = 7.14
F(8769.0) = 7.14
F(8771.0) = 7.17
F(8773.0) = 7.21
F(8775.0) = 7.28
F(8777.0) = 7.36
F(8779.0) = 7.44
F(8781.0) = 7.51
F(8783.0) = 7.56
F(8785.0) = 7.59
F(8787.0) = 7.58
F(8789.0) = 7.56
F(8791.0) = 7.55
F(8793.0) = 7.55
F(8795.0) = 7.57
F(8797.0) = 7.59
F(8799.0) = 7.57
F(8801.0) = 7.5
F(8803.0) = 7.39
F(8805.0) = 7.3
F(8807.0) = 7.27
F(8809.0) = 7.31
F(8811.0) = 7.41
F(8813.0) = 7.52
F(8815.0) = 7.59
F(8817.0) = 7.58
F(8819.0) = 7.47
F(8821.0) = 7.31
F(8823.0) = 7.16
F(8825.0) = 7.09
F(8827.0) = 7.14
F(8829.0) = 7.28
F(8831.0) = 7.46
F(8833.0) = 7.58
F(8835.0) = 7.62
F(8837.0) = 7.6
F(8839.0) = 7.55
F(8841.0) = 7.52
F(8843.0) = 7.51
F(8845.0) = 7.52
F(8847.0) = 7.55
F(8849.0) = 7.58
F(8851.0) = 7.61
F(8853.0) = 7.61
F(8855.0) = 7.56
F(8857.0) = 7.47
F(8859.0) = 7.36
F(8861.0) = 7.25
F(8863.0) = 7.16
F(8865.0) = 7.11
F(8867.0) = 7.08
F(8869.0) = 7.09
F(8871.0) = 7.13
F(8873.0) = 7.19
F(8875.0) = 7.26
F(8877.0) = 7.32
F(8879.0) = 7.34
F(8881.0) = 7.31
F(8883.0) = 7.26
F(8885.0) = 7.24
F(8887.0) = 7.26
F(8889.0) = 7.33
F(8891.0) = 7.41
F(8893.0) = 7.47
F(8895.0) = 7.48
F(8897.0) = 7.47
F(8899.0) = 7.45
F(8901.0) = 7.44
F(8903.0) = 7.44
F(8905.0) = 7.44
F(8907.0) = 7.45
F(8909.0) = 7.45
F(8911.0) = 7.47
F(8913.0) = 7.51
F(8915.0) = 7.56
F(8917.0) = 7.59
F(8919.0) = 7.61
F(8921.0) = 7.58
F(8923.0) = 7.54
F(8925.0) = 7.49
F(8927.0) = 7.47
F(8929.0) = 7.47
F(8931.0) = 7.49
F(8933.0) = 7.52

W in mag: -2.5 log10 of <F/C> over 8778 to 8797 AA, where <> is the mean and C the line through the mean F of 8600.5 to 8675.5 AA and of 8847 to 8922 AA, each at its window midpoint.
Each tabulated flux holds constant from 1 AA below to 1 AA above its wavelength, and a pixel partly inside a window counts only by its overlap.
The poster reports -0.04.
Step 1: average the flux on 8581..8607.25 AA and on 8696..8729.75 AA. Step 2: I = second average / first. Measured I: 1.01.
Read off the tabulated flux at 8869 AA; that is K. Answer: 7.09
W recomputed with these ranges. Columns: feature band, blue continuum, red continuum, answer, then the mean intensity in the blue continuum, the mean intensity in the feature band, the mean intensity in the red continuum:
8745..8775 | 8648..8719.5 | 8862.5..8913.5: -0.02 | 7.05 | 7.26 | 7.33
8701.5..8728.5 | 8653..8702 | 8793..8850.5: -0.02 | 6.99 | 7.26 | 7.45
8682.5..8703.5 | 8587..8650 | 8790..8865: 0.02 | 7.19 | 7.15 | 7.45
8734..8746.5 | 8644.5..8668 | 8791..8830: -0.03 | 6.8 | 7.34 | 7.4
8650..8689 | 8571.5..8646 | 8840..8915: 0.04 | 7.19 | 6.95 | 7.38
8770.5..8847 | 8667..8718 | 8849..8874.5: -0.03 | 7.17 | 7.44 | 7.31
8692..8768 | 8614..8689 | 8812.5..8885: -0.01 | 7.08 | 7.28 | 7.38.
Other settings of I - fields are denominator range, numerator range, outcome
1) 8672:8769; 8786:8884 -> 1.02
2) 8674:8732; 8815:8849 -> 1.03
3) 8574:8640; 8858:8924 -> 1.03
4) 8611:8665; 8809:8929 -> 1.05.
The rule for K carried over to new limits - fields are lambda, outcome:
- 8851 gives 7.61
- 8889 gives 7.33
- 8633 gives 7.25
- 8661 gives 6.32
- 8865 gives 7.11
